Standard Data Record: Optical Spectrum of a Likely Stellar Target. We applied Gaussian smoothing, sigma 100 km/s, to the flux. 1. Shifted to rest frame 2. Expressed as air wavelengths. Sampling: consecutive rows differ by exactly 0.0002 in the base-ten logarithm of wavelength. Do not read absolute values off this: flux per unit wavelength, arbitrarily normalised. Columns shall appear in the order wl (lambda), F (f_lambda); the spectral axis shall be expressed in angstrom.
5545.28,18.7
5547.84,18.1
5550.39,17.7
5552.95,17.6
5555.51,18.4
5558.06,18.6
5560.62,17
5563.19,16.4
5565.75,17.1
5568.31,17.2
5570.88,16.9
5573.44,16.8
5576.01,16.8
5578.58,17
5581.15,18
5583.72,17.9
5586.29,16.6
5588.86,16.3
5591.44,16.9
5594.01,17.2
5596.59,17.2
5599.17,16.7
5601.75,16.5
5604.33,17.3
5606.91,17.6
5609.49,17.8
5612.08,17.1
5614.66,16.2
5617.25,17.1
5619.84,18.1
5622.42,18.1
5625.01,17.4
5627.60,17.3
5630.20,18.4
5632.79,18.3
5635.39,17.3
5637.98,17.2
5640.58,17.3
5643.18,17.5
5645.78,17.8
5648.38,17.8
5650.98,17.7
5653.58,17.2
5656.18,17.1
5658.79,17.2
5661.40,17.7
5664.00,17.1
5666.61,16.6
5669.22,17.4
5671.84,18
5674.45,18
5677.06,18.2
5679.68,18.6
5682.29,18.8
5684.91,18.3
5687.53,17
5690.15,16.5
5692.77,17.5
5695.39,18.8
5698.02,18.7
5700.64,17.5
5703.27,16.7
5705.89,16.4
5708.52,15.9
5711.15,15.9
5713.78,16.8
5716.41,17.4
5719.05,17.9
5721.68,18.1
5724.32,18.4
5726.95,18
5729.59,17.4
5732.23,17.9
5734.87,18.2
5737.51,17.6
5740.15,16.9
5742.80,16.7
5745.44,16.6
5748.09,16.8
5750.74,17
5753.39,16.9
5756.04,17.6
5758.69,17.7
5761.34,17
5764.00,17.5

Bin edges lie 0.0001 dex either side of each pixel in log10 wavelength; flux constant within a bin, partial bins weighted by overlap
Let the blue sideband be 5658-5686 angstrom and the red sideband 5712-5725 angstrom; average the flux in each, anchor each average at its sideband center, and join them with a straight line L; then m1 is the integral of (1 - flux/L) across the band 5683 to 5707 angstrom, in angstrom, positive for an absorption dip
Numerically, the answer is 0.3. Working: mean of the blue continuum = 17.8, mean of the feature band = 17.5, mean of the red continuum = 17.6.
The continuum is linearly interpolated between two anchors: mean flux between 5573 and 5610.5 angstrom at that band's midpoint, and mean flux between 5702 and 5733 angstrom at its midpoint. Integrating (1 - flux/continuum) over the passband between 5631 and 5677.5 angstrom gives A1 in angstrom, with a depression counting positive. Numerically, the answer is -1.0 angstrom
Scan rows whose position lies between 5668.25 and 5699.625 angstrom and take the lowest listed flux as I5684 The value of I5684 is 16.5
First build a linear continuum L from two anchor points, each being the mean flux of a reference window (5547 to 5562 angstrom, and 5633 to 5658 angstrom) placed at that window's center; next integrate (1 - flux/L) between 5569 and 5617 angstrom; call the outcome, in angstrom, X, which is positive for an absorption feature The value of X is 1.79 angstrom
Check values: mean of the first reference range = 17.9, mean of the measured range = 17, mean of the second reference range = 17.5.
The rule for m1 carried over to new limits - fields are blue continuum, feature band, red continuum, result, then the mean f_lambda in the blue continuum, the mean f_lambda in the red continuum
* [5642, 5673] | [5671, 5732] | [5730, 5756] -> -1.03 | 17.4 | 17.2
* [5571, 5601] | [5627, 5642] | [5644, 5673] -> -0.31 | 17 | 17.4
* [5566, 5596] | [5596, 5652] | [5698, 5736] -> -0.93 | 17.1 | 17.4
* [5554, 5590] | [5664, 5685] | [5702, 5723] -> -1.16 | 17.2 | 16.9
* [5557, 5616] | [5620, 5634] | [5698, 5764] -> -0.64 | 17.1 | 17.3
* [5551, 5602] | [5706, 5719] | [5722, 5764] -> 0.55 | 17.2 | 17.4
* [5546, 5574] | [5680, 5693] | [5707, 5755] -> -0.30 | 17.5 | 17.2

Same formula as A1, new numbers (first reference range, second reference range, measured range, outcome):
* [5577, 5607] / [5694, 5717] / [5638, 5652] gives -0.40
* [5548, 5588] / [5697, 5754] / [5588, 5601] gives 0.35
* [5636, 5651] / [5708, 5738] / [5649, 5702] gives -0.54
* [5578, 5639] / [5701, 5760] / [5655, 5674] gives -0.06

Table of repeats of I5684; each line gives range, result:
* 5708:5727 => 15.9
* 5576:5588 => 16.6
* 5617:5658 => 17.1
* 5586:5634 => 16.2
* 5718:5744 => 16.7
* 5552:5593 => 16.3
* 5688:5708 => 16.4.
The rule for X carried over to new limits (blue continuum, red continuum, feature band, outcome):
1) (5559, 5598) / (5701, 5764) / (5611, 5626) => -0.2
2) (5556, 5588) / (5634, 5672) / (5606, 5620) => 0.0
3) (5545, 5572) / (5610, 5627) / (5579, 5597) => 0.3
